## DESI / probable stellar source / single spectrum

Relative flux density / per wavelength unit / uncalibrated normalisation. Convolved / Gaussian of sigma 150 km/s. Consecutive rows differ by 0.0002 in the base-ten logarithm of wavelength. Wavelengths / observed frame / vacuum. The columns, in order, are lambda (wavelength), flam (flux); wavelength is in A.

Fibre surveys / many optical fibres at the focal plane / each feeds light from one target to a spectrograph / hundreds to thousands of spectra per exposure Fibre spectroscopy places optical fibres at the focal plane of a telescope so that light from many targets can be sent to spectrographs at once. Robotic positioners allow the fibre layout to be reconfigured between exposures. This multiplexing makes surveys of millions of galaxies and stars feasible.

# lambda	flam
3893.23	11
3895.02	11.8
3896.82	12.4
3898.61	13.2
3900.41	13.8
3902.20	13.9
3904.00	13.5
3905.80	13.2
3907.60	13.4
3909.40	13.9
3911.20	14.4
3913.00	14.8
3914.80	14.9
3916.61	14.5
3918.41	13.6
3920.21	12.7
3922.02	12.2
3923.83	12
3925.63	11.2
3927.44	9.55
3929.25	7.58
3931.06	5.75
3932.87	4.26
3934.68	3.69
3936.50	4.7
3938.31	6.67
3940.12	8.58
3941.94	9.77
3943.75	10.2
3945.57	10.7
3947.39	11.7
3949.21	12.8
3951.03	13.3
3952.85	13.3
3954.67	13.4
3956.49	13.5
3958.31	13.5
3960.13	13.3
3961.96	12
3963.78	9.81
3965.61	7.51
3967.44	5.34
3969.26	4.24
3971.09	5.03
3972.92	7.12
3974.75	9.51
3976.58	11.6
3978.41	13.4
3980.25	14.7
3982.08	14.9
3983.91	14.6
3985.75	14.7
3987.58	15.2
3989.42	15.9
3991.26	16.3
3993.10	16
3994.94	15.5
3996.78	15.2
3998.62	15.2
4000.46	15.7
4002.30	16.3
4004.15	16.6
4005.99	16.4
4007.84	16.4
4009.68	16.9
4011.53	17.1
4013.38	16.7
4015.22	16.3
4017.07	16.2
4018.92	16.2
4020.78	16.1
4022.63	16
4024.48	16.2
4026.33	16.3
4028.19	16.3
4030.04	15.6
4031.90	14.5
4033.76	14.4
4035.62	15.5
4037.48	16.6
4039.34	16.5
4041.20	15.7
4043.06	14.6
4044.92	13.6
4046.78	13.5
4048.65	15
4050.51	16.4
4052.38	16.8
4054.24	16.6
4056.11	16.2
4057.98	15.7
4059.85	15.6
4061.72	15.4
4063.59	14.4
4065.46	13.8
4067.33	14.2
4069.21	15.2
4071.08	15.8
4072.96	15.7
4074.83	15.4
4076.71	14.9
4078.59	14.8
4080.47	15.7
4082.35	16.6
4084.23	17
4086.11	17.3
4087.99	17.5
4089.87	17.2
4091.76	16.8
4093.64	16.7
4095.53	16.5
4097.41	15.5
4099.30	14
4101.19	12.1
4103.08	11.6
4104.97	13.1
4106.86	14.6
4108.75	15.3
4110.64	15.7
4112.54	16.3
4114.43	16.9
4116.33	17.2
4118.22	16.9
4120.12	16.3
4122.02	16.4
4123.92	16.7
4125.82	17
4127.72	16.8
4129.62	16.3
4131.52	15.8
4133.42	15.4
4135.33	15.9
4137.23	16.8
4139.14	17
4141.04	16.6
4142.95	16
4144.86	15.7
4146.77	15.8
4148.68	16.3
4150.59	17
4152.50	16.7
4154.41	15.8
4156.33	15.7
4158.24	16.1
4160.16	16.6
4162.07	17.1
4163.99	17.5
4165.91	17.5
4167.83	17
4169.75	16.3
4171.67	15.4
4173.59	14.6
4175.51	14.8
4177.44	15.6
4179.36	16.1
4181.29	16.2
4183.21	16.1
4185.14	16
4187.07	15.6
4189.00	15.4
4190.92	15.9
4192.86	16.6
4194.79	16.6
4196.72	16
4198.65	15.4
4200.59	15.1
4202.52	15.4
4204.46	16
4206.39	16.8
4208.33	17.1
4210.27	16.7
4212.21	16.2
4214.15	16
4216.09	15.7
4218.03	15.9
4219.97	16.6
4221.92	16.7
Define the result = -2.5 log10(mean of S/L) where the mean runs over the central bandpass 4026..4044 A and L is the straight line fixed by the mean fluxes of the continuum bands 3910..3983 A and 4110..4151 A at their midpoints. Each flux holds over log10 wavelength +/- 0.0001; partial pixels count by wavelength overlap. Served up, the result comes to -0.17 mag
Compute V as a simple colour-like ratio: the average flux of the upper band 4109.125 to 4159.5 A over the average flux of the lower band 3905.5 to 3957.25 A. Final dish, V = 1.48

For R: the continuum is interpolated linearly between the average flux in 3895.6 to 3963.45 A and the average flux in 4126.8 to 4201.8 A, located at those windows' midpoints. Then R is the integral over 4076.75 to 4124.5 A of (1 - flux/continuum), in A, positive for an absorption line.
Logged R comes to -2.89 A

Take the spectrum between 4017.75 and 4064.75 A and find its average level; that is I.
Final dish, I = 15.6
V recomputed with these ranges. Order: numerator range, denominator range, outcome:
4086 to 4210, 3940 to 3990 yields 1.40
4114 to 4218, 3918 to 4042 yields 1.26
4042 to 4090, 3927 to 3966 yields 1.58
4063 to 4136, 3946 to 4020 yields 1.16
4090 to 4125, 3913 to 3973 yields 1.54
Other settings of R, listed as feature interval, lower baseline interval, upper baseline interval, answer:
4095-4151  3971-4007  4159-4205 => -1.0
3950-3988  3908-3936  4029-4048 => 3.7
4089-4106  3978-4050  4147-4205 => 1.1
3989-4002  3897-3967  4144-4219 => -3.3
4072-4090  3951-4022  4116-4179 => -1.1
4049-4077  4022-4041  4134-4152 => 0.8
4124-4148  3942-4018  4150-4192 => -1.0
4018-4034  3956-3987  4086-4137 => -3.7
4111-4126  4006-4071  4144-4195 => -0.7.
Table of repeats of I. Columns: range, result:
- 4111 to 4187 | 16.3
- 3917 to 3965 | 10.4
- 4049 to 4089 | 15.8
